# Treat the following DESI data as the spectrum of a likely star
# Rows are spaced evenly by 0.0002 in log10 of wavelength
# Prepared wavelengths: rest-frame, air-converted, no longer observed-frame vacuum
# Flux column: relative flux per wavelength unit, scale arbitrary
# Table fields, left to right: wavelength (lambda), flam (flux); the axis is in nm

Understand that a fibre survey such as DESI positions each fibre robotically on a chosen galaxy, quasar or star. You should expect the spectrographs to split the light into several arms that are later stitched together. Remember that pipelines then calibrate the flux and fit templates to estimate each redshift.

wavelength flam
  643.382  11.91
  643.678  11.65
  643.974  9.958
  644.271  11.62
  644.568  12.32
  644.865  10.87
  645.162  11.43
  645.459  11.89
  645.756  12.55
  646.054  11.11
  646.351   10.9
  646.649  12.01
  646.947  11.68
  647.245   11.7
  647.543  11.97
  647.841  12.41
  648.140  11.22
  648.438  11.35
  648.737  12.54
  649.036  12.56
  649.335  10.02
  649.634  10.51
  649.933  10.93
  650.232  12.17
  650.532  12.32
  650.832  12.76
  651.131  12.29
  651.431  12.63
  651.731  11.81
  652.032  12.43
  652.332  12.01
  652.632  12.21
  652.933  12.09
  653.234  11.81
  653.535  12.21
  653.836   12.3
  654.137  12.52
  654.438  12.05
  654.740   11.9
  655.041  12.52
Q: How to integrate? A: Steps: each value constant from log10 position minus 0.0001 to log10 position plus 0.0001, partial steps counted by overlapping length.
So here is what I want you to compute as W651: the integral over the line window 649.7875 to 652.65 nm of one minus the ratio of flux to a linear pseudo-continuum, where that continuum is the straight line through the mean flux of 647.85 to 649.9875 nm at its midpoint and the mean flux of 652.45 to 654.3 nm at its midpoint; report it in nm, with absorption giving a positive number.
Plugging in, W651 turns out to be -0.09 nm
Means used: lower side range 11.4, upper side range 12.2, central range 12.2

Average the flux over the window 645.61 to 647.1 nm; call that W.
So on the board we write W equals 11.6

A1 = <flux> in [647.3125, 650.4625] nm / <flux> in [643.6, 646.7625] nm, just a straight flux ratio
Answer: 1.0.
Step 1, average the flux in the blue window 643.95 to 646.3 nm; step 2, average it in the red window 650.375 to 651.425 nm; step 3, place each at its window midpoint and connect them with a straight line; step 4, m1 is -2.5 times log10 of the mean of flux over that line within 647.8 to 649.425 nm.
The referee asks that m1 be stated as 0.04 mag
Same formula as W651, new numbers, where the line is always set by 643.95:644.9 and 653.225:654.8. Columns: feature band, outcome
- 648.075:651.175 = 0.03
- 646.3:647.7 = -0.01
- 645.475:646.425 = -0.01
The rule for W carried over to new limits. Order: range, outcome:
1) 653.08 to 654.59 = 12.2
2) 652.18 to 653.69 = 12.1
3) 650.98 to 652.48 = 12.2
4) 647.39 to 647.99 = 12.2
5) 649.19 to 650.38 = 10.9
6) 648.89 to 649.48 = 11.3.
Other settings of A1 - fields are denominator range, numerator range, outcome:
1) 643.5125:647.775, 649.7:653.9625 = 1.05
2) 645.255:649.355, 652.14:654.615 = 1.03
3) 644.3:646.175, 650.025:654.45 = 1.05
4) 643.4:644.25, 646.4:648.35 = 1.06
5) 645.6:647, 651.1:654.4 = 1.05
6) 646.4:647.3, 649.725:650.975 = 1.02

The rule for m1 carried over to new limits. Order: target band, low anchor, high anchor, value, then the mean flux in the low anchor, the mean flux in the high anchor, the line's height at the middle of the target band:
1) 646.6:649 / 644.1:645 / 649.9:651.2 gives 0.00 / 11.6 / 12.2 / 11.9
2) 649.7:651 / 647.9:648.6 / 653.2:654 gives -0.02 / 11.4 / 12.2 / 11.7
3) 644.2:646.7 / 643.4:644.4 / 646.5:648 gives -0.01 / 11.2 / 11.9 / 11.5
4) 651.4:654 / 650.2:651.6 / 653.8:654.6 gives 0.02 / 12.4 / 12.3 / 12.4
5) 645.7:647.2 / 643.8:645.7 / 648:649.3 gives 0.00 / 11.4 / 11.8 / 11.6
